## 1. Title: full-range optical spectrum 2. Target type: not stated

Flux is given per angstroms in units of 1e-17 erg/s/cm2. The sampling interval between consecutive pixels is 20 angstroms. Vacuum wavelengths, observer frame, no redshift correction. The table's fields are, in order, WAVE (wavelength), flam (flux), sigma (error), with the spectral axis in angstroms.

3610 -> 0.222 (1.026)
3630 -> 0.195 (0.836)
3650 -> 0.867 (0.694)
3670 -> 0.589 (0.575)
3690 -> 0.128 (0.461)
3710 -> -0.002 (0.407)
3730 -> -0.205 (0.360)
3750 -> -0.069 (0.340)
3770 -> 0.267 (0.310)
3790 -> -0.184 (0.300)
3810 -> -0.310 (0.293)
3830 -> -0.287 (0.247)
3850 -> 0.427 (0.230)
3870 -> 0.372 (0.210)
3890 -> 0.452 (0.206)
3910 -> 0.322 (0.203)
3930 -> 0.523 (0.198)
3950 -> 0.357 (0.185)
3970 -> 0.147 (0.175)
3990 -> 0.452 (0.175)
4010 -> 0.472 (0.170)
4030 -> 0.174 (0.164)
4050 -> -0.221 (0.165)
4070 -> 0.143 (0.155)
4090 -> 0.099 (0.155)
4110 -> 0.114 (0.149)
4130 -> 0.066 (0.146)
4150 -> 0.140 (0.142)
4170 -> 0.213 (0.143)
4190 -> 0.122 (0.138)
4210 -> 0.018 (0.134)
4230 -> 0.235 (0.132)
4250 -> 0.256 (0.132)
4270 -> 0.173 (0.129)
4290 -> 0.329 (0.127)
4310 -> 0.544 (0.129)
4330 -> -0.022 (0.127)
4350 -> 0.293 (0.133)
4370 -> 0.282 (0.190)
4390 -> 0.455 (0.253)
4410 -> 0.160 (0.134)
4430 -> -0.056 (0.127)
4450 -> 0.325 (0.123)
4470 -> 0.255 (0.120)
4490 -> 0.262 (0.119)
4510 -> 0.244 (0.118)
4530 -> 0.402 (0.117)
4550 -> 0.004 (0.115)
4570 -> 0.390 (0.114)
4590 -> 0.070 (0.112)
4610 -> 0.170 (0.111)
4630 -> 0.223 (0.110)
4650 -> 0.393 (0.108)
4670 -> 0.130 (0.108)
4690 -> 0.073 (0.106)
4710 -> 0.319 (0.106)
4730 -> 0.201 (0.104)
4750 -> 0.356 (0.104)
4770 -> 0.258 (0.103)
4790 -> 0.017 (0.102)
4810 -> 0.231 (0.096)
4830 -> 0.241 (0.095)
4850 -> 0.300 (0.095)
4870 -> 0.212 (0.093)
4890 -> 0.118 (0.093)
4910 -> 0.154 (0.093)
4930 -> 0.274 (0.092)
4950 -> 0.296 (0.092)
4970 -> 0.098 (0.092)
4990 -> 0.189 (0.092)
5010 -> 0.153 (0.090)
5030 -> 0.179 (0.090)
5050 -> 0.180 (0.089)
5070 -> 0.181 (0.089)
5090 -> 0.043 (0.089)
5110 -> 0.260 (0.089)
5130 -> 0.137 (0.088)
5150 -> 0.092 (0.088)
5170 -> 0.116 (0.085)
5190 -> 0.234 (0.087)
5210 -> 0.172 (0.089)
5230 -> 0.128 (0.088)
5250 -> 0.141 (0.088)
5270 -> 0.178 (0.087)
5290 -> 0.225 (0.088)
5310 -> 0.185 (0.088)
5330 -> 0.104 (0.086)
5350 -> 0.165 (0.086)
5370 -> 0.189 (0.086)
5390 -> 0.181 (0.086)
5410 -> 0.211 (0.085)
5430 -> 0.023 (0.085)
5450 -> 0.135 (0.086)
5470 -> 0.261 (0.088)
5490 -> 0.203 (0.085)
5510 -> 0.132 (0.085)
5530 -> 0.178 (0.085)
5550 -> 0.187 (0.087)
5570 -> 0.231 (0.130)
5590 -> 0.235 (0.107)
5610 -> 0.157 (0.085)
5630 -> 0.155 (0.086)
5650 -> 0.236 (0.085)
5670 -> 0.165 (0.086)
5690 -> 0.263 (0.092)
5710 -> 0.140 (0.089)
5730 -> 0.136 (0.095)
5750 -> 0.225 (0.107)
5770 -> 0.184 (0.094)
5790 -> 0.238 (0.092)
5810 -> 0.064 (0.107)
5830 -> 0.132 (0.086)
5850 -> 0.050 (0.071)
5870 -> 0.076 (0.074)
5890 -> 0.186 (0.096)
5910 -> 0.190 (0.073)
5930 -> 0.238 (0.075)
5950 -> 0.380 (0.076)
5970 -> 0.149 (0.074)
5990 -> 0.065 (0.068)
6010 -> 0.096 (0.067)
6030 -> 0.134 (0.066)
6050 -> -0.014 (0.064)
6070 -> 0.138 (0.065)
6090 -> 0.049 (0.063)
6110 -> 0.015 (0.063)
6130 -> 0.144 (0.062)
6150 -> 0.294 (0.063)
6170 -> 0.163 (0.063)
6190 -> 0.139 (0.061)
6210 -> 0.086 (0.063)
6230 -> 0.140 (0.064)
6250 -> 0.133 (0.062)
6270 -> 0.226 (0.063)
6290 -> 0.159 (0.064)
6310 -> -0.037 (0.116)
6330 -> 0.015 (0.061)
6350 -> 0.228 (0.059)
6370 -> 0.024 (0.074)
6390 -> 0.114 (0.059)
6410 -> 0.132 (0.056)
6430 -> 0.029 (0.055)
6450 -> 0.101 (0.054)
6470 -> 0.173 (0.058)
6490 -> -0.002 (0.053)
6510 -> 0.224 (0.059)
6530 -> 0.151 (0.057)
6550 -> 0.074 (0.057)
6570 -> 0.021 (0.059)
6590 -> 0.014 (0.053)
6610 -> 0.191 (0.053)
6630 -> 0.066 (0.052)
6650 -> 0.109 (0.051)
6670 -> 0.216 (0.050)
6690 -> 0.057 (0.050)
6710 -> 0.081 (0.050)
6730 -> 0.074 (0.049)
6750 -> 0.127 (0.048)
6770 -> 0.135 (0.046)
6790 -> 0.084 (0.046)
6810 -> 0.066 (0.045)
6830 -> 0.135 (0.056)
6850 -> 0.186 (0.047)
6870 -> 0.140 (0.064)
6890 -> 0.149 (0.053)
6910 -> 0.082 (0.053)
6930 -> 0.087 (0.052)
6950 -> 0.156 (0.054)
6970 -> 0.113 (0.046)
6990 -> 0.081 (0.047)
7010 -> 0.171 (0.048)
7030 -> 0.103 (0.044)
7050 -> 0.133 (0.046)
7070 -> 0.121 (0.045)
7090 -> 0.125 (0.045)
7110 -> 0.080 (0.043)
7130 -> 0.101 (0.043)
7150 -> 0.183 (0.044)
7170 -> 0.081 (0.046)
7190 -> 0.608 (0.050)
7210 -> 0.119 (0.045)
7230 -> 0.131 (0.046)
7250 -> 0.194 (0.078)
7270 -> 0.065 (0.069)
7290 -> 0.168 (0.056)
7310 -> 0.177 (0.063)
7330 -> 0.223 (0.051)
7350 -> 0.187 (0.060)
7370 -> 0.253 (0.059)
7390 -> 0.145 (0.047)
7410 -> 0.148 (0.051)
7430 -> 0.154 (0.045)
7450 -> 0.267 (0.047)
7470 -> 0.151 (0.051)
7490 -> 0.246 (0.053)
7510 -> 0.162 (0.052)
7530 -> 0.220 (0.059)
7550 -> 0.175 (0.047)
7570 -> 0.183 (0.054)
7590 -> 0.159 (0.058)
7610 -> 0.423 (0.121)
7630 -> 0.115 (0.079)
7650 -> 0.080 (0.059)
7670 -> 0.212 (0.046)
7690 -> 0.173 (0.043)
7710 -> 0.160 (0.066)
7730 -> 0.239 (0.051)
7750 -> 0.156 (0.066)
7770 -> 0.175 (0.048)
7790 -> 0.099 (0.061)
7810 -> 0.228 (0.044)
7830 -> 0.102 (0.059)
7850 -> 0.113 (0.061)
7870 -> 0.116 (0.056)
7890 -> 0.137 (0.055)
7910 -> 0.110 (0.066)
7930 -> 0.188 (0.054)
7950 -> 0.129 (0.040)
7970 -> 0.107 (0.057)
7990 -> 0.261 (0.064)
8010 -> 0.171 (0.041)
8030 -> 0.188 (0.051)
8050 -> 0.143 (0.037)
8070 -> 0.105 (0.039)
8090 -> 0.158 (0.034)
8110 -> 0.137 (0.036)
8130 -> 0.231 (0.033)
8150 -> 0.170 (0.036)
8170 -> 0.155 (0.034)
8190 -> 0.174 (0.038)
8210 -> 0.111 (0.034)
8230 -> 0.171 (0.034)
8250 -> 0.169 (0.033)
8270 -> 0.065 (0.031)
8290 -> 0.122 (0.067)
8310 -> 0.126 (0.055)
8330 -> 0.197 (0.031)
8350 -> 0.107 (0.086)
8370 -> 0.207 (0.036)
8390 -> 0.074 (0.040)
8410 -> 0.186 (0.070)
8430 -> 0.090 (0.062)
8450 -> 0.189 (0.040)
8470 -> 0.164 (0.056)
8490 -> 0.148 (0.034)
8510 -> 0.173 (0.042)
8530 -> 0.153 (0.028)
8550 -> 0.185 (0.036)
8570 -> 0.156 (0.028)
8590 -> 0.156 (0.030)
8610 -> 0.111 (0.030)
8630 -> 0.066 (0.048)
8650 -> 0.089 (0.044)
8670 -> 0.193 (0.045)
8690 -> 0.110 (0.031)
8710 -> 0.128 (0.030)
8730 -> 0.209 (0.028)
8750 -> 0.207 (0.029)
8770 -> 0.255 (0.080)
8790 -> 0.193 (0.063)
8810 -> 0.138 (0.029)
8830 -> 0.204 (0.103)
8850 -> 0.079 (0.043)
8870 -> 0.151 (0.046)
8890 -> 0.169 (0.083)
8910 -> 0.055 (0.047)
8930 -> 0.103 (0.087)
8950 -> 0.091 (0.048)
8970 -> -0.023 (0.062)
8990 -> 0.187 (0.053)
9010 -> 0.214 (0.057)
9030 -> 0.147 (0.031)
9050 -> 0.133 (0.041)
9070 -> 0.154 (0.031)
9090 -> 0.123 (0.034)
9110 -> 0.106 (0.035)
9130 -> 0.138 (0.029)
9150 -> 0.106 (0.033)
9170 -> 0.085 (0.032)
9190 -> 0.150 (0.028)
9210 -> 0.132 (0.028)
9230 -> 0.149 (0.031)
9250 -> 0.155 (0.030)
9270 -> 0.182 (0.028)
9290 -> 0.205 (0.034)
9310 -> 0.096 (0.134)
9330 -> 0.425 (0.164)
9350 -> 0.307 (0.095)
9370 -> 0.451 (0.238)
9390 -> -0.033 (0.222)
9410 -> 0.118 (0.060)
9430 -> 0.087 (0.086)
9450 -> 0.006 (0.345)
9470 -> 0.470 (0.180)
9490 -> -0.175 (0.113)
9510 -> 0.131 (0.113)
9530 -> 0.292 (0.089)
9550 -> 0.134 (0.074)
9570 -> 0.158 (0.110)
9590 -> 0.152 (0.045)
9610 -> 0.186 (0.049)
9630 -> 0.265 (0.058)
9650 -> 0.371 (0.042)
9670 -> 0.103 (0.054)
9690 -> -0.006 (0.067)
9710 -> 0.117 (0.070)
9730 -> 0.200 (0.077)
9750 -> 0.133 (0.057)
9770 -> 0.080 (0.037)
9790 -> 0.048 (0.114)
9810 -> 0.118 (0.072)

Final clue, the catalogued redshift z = 0.927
